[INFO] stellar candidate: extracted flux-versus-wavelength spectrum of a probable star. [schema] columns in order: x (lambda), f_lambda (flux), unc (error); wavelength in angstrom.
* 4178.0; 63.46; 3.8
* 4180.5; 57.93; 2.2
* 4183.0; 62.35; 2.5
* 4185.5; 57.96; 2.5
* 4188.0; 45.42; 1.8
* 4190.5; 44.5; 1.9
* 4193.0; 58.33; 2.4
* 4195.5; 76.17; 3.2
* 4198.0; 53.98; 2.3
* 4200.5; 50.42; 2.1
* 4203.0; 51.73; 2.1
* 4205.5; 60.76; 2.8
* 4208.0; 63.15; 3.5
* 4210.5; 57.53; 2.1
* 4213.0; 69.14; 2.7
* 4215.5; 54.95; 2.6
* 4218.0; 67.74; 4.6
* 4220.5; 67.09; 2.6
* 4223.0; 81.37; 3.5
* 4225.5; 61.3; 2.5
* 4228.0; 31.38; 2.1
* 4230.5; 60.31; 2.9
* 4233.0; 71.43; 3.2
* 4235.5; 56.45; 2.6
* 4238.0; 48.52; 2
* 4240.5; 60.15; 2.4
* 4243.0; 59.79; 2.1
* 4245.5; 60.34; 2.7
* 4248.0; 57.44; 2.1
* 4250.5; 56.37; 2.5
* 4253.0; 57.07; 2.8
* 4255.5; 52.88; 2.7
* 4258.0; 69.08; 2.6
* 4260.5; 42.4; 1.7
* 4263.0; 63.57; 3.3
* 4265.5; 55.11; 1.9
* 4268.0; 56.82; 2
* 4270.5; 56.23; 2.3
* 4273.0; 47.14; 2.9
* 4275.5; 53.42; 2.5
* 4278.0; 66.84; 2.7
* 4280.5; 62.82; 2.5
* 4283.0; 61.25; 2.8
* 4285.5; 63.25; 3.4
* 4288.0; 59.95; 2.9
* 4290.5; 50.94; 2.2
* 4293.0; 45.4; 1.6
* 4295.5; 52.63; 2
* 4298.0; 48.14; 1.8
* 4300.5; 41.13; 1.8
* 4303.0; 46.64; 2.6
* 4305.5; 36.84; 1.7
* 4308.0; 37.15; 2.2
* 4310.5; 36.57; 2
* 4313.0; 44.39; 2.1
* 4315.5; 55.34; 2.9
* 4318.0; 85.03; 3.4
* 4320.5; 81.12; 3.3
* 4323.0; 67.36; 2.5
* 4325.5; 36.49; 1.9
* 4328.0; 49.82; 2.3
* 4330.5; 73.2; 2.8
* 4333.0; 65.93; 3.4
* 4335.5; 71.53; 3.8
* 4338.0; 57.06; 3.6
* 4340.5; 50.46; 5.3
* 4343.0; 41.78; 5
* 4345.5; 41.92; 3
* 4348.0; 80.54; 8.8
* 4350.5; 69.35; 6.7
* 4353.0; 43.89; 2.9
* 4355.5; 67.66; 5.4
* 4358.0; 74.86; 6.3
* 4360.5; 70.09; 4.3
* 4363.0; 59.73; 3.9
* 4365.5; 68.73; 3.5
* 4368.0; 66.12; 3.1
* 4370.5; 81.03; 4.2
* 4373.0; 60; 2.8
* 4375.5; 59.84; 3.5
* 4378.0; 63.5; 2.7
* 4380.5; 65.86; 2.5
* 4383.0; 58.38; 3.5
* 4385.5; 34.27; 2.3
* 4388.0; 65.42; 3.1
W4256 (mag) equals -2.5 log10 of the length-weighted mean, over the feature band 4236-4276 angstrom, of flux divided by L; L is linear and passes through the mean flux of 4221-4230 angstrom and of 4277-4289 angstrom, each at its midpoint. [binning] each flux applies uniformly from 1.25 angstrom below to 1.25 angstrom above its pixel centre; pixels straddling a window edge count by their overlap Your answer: 0.09 mag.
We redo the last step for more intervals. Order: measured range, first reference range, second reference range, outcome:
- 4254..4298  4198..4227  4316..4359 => 0.104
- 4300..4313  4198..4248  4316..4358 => 0.459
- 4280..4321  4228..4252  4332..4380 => 0.145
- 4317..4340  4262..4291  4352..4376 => -0.035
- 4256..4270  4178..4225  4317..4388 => 0.072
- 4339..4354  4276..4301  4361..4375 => 0.165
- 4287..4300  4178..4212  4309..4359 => 0.163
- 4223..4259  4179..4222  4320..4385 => 0.031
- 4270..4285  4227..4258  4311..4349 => -0.008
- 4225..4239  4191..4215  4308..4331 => 0.081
